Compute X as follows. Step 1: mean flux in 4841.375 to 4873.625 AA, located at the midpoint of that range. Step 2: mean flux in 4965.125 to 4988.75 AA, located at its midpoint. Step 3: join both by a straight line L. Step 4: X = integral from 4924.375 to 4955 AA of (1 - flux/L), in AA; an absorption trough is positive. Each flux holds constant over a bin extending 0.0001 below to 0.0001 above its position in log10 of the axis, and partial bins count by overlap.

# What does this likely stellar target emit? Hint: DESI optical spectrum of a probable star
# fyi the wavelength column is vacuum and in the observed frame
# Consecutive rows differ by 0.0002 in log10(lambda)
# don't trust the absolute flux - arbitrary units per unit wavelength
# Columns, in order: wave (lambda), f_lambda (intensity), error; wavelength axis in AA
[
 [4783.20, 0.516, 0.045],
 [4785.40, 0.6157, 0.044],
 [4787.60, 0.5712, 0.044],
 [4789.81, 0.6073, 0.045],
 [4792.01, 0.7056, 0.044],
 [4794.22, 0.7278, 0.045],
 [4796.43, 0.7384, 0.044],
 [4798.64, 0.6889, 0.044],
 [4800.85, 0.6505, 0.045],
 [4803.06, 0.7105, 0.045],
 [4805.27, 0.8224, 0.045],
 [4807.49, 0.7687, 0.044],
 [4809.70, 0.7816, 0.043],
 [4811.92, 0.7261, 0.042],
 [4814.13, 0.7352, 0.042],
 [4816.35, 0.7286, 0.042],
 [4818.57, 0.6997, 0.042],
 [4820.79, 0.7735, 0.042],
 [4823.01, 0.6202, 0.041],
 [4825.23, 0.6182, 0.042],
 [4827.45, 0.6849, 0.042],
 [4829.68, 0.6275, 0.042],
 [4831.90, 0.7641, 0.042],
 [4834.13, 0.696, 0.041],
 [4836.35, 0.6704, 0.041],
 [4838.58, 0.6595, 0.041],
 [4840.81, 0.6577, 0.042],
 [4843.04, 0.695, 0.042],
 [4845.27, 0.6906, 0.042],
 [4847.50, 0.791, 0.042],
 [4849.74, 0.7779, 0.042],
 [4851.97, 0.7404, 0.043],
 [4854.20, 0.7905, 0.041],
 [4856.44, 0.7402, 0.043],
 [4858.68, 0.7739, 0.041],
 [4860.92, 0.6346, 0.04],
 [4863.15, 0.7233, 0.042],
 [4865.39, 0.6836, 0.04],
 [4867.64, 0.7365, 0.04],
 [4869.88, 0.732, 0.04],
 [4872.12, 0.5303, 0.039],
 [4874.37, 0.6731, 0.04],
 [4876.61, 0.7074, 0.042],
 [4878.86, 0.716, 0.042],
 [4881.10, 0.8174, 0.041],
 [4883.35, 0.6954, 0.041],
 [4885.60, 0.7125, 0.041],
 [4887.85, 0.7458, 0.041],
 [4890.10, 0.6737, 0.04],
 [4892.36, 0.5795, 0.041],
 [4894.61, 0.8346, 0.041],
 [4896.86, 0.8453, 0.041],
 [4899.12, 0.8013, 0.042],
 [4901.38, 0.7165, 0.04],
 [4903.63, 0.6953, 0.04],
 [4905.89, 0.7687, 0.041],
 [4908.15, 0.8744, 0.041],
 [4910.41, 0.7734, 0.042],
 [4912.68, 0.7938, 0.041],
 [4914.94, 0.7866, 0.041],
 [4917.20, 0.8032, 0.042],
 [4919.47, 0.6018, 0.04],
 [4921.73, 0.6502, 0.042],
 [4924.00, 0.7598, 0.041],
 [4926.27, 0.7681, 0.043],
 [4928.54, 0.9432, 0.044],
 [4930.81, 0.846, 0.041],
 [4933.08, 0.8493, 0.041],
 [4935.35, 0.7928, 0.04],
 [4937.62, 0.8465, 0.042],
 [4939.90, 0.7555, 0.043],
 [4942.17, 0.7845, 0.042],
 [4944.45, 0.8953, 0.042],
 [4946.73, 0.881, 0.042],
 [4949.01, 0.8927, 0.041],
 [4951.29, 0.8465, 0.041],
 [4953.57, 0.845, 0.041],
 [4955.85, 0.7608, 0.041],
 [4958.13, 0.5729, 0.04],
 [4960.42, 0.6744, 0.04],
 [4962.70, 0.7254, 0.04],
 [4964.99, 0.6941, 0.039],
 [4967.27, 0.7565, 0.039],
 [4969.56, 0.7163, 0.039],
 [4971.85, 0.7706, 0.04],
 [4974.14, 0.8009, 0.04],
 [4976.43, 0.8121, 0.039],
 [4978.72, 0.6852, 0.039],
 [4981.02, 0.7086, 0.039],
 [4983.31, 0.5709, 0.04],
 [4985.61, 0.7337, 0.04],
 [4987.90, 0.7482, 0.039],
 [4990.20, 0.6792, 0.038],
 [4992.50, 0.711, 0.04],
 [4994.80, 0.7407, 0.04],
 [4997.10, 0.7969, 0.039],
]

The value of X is -4.85 AA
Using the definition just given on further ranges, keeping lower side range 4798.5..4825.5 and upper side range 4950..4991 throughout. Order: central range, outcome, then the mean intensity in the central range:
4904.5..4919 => -1.3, 0.789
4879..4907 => -0.6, 0.74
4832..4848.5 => 0.6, 0.698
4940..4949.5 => -1.6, 0.849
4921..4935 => -1.5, 0.807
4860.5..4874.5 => 0.9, 0.675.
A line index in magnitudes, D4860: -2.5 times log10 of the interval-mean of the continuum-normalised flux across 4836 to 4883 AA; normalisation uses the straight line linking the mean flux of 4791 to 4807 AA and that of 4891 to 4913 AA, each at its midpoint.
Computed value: 0.05 mag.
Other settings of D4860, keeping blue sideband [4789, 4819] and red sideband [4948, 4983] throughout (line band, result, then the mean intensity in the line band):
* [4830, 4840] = 0.06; 0.691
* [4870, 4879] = 0.12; 0.659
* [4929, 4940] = -0.12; 0.832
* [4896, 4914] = -0.06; 0.782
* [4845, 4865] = -0.02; 0.74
